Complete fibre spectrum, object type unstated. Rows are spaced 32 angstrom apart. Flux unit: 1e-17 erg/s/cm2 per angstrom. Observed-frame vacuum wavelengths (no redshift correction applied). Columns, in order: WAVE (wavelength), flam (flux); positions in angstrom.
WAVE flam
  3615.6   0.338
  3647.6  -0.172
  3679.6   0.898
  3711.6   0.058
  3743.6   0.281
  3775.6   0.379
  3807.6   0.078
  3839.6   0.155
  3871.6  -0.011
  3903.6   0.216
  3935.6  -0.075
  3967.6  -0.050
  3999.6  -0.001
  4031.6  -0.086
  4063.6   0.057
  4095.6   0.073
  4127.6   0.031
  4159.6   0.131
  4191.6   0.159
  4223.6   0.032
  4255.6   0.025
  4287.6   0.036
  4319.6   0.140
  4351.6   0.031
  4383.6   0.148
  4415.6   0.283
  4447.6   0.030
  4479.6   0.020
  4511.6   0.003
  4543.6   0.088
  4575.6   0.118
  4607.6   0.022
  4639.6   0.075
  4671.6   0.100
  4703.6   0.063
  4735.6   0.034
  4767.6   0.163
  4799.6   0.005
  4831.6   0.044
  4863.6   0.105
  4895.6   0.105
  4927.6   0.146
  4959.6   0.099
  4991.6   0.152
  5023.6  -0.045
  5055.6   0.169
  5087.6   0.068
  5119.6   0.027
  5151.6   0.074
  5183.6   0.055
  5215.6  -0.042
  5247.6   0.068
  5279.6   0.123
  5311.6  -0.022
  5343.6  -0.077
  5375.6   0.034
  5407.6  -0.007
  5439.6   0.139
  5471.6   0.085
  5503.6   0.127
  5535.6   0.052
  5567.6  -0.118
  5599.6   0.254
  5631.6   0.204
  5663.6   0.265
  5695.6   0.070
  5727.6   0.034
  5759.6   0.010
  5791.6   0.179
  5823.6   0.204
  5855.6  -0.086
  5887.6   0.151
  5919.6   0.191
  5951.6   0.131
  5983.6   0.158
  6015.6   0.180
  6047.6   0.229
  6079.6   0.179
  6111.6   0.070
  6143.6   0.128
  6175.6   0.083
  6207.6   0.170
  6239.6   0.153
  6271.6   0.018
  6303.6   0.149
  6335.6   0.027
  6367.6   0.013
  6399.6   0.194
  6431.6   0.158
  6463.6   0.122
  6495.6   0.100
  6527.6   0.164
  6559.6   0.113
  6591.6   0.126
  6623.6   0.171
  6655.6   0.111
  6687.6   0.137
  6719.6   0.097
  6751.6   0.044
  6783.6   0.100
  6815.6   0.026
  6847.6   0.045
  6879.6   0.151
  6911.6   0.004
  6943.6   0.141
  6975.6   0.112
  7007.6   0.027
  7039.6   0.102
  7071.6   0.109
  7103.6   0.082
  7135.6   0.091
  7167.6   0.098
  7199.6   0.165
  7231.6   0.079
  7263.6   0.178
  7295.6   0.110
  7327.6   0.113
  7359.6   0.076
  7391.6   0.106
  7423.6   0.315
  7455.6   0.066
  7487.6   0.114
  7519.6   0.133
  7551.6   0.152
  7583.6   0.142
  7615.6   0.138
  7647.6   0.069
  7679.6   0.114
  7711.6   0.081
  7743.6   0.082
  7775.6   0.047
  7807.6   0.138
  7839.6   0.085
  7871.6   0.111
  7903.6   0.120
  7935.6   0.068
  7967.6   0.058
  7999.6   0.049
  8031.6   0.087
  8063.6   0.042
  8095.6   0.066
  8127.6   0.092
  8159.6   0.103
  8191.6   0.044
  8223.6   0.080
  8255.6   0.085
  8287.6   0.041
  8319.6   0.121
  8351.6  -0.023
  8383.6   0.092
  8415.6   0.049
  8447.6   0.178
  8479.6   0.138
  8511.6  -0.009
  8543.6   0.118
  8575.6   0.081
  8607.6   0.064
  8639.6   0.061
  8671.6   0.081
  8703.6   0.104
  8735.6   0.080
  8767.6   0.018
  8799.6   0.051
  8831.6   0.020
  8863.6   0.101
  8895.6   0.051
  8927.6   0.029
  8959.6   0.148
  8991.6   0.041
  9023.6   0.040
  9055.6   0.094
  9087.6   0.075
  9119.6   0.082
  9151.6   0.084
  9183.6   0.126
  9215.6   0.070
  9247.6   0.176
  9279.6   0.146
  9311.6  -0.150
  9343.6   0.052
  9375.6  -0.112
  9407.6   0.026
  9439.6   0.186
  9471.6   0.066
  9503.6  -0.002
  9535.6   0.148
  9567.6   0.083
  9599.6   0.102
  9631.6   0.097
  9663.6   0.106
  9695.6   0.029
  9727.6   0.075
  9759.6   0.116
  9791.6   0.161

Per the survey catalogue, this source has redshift 0.129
